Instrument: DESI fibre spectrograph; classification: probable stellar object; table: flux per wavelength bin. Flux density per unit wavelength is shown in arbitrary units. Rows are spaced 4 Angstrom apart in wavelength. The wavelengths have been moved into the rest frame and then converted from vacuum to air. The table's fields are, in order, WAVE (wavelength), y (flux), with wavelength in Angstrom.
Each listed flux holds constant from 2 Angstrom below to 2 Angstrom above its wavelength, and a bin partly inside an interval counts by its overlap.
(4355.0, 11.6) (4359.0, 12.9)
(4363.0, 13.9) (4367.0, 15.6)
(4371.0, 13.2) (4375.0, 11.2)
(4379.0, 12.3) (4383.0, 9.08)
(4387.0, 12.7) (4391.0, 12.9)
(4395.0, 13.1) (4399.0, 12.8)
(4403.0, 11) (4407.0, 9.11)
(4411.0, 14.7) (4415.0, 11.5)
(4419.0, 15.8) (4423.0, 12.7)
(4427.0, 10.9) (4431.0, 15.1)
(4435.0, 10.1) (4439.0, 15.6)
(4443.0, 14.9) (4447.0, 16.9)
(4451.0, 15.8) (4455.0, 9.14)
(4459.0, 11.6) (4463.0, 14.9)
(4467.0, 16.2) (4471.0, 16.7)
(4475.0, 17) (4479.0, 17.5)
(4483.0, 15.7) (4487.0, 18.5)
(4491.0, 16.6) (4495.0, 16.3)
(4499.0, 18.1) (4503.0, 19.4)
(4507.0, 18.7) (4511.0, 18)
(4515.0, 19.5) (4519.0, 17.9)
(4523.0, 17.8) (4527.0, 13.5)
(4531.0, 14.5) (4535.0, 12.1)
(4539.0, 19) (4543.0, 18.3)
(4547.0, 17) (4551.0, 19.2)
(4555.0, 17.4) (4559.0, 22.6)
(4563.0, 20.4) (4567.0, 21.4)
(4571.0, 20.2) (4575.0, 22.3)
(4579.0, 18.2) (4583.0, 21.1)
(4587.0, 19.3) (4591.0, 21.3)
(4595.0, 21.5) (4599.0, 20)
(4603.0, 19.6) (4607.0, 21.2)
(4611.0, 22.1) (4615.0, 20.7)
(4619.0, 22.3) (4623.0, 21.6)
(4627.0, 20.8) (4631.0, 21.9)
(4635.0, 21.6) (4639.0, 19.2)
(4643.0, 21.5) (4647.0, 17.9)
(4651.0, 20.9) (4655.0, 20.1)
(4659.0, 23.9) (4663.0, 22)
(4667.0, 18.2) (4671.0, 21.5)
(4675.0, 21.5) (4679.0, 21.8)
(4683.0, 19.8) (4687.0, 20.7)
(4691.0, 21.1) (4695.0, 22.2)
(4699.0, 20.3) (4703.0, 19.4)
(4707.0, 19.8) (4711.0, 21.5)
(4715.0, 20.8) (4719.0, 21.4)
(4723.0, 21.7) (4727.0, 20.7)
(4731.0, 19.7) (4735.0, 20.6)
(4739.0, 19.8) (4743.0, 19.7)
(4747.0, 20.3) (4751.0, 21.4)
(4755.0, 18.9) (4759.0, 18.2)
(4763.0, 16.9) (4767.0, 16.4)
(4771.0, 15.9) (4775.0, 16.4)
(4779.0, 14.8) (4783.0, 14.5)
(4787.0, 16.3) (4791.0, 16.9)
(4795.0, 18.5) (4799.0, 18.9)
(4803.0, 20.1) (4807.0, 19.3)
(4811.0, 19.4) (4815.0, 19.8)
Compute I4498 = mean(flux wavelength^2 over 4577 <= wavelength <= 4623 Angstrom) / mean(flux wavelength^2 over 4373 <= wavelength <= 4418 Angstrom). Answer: 1.90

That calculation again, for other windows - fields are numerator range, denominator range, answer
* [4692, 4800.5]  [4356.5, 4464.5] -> 1.70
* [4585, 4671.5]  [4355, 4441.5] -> 1.82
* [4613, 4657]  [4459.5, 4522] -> 1.28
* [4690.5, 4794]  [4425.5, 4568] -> 1.28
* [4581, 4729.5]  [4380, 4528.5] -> 1.54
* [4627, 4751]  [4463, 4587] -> 1.23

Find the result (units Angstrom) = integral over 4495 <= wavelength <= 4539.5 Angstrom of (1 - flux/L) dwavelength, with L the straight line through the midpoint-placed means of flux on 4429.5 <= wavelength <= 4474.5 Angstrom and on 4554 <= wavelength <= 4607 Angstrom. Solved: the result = 0.9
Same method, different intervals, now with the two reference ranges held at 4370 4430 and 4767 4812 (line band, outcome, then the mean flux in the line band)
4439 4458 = -2.00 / 14.2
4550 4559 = -3.11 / 19.2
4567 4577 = -4.72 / 21.3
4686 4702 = -4.94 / 21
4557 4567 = -4.99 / 21.5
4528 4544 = -1.91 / 15.7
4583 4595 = -4.87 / 20.6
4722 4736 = -3.49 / 20.6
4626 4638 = -4.78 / 21.3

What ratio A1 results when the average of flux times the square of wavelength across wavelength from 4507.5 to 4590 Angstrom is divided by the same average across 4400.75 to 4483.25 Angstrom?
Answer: 1.4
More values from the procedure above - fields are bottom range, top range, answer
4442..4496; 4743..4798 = 1.28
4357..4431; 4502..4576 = 1.55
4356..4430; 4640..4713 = 1.88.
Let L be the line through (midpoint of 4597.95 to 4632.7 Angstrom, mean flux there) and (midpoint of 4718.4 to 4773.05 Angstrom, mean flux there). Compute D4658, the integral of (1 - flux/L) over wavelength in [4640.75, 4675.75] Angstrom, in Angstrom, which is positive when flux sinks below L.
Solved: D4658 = -0.4 Angstrom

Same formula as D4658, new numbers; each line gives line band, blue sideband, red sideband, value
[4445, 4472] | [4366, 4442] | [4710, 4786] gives -1.6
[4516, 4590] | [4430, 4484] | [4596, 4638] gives 0.5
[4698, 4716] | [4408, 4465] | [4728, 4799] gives -3.2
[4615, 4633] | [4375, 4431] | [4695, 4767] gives -4.2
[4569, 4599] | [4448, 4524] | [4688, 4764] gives -4.0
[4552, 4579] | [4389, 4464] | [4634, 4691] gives -4.4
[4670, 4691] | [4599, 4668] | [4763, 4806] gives -1.5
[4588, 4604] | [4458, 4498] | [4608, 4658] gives -0.6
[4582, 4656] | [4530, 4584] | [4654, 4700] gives -2.7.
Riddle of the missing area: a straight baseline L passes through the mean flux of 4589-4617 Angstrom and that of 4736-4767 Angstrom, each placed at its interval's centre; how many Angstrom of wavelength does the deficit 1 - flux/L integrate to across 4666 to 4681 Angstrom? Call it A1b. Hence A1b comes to -0.6 Angstrom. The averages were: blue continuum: 20.9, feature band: 20.9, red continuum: 19.2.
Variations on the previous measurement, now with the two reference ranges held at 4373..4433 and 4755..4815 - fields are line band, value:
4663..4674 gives -3.1 Angstrom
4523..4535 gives -0.3 Angstrom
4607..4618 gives -4.6 Angstrom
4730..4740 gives -2.0 Angstrom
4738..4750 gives -2.2 Angstrom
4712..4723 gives -3.1 Angstrom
